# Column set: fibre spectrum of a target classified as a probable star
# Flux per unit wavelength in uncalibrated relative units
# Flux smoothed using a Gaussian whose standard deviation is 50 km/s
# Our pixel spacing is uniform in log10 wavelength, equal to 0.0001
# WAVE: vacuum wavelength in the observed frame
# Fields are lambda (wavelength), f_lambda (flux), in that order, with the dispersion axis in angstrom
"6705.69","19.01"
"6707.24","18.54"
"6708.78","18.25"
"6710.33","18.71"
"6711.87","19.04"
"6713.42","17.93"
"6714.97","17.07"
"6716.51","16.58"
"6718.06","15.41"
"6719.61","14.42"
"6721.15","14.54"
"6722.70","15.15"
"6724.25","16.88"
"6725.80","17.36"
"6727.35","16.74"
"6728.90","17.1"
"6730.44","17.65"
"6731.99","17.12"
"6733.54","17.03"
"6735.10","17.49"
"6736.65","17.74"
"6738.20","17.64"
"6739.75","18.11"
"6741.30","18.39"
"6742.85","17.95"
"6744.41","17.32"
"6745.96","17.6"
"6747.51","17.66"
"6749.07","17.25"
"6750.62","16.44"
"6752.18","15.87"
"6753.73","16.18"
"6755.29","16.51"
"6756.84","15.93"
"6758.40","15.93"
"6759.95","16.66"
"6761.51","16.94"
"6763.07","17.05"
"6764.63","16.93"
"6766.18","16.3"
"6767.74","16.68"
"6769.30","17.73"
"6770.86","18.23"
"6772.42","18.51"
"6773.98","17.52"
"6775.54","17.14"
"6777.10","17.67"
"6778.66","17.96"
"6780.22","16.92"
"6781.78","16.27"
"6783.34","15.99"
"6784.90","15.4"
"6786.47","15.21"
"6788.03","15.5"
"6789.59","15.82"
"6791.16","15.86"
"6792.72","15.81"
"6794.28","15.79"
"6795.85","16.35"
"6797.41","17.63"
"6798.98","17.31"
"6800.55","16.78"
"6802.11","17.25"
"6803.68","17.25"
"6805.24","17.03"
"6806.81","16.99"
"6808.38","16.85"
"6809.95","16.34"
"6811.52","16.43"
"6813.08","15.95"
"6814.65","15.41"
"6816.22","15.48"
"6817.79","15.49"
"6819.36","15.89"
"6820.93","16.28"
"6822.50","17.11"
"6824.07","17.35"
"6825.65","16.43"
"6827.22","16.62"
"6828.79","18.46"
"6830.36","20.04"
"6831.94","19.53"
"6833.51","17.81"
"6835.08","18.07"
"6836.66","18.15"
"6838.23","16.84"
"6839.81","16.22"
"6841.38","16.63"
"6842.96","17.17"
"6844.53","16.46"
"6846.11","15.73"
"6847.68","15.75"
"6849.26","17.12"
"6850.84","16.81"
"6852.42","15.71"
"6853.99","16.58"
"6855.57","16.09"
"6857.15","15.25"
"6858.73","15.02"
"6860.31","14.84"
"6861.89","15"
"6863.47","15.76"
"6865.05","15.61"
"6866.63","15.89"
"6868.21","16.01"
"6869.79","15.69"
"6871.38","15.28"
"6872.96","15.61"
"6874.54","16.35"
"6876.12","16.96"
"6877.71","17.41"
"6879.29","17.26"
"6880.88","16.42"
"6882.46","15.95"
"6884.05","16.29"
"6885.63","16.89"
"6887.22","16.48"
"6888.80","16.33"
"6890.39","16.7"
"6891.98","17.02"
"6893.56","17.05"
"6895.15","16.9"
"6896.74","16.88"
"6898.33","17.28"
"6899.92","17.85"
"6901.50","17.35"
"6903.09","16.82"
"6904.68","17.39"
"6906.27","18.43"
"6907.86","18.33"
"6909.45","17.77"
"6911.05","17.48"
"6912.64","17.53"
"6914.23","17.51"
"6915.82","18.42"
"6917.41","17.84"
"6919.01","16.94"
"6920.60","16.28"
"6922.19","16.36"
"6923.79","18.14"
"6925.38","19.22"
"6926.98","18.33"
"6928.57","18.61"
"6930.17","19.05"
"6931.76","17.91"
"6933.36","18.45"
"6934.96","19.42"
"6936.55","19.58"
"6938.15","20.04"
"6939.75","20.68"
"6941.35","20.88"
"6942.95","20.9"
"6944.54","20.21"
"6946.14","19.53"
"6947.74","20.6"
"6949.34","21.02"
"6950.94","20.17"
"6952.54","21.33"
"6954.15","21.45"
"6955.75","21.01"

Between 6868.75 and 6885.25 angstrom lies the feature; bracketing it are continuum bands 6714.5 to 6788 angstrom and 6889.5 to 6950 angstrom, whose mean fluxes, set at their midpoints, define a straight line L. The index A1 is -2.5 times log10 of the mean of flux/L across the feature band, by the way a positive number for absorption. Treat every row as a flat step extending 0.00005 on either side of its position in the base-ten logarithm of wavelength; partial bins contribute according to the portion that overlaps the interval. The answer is 0.10 mag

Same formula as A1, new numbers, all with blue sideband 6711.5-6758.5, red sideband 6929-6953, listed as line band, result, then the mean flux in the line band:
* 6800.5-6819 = 0.10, 16.4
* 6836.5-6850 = 0.12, 16.6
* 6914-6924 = 0.14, 17.3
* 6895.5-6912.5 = 0.11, 17.5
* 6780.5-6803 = 0.10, 16.2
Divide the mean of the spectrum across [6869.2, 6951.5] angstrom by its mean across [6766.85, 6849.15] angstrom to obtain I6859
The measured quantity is 1.1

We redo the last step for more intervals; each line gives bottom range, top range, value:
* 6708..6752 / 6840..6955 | 1.02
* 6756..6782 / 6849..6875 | 0.92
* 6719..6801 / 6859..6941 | 1.03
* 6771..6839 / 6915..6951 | 1.13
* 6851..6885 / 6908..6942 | 1.15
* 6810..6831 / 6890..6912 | 1.04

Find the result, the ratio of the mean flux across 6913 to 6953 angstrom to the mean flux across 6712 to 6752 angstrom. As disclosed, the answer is 1.12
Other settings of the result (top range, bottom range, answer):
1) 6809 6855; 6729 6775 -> 0.98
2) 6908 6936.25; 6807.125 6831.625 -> 1.08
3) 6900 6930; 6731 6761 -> 1.04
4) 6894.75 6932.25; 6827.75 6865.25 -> 1.06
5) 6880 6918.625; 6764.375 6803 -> 1.03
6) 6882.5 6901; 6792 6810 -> 1.00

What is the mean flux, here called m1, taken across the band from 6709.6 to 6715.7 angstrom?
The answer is 18.2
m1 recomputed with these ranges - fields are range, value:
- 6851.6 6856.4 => 16.1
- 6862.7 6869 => 15.8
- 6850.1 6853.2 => 16.2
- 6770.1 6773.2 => 18.4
